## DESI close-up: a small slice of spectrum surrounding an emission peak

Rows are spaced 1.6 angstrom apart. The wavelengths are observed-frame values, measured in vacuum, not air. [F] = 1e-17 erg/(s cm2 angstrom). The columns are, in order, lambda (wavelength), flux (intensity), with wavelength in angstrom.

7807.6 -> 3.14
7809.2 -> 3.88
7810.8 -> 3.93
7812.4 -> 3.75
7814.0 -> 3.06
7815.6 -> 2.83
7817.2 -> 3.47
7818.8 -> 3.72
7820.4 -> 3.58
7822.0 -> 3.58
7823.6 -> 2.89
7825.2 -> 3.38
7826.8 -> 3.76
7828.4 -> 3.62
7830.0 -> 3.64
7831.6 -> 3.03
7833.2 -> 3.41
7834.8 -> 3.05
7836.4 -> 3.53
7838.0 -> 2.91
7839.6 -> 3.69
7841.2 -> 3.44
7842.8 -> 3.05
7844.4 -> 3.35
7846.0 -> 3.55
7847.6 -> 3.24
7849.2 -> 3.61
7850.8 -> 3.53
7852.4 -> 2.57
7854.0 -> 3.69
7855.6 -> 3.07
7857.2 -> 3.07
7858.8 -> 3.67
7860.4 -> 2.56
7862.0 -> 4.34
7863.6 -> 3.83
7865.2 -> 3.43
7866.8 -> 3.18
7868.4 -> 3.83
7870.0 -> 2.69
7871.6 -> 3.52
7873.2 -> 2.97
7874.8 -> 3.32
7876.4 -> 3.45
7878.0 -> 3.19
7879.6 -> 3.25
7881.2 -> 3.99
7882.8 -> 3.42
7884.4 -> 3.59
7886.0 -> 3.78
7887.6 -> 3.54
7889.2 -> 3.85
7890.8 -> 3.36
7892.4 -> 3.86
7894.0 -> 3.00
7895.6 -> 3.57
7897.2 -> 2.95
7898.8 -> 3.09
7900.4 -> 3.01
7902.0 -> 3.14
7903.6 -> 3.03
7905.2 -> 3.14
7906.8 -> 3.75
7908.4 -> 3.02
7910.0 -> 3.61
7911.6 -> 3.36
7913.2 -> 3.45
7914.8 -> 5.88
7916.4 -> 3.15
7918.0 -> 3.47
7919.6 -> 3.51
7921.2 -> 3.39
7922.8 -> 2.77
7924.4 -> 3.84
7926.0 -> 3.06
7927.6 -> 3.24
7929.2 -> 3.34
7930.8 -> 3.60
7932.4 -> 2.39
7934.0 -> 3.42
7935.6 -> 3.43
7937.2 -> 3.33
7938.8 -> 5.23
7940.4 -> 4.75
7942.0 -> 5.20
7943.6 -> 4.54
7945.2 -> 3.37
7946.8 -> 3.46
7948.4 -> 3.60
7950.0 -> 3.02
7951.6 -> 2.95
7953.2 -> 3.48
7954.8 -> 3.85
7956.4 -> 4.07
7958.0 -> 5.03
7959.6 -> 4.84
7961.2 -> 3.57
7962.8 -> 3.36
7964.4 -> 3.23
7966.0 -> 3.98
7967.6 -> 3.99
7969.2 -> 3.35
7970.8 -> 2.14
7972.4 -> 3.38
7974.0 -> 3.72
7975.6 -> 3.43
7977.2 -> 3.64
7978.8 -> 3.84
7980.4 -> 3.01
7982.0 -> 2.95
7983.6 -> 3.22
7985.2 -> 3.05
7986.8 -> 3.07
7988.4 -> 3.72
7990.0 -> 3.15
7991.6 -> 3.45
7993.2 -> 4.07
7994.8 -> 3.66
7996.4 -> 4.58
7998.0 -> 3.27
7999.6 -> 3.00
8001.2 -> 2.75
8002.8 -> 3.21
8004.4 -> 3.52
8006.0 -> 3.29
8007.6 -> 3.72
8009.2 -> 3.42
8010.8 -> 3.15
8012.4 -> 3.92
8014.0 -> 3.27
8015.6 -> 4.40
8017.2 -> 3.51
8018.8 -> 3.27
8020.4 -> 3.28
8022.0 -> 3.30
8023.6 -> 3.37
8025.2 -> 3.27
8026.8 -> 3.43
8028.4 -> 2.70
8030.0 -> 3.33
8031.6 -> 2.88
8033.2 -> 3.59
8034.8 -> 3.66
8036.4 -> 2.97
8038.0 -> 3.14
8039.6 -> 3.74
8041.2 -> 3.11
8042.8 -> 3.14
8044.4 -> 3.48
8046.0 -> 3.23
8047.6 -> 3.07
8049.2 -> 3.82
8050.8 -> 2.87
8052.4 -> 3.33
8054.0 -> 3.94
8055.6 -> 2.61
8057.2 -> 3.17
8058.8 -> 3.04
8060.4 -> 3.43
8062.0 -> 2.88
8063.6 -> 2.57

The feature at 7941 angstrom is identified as [S II]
